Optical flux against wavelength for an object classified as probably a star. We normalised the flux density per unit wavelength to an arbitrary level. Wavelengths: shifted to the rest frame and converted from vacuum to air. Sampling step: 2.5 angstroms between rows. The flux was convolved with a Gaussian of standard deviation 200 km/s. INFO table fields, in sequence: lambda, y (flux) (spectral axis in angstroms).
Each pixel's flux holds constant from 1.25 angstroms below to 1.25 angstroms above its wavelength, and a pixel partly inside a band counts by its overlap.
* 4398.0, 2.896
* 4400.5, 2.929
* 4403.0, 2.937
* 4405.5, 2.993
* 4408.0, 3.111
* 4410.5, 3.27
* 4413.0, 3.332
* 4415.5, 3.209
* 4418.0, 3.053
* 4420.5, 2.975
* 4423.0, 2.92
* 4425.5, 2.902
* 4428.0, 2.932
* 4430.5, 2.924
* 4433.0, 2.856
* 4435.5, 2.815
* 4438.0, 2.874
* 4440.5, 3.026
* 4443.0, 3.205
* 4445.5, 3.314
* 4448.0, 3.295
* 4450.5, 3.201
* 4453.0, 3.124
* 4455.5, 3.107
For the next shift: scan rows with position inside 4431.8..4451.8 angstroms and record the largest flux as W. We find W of 3.314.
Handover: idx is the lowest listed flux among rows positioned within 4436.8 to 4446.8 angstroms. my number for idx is 2.874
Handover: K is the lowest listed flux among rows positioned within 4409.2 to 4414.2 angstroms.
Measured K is 3.27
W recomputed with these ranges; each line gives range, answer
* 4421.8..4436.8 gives 2.932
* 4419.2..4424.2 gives 2.975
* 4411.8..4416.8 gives 3.332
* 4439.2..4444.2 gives 3.205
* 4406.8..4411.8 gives 3.27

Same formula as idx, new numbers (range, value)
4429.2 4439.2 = 2.815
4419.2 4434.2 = 2.856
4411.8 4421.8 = 2.975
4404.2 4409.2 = 2.993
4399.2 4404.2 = 2.929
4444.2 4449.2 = 3.295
